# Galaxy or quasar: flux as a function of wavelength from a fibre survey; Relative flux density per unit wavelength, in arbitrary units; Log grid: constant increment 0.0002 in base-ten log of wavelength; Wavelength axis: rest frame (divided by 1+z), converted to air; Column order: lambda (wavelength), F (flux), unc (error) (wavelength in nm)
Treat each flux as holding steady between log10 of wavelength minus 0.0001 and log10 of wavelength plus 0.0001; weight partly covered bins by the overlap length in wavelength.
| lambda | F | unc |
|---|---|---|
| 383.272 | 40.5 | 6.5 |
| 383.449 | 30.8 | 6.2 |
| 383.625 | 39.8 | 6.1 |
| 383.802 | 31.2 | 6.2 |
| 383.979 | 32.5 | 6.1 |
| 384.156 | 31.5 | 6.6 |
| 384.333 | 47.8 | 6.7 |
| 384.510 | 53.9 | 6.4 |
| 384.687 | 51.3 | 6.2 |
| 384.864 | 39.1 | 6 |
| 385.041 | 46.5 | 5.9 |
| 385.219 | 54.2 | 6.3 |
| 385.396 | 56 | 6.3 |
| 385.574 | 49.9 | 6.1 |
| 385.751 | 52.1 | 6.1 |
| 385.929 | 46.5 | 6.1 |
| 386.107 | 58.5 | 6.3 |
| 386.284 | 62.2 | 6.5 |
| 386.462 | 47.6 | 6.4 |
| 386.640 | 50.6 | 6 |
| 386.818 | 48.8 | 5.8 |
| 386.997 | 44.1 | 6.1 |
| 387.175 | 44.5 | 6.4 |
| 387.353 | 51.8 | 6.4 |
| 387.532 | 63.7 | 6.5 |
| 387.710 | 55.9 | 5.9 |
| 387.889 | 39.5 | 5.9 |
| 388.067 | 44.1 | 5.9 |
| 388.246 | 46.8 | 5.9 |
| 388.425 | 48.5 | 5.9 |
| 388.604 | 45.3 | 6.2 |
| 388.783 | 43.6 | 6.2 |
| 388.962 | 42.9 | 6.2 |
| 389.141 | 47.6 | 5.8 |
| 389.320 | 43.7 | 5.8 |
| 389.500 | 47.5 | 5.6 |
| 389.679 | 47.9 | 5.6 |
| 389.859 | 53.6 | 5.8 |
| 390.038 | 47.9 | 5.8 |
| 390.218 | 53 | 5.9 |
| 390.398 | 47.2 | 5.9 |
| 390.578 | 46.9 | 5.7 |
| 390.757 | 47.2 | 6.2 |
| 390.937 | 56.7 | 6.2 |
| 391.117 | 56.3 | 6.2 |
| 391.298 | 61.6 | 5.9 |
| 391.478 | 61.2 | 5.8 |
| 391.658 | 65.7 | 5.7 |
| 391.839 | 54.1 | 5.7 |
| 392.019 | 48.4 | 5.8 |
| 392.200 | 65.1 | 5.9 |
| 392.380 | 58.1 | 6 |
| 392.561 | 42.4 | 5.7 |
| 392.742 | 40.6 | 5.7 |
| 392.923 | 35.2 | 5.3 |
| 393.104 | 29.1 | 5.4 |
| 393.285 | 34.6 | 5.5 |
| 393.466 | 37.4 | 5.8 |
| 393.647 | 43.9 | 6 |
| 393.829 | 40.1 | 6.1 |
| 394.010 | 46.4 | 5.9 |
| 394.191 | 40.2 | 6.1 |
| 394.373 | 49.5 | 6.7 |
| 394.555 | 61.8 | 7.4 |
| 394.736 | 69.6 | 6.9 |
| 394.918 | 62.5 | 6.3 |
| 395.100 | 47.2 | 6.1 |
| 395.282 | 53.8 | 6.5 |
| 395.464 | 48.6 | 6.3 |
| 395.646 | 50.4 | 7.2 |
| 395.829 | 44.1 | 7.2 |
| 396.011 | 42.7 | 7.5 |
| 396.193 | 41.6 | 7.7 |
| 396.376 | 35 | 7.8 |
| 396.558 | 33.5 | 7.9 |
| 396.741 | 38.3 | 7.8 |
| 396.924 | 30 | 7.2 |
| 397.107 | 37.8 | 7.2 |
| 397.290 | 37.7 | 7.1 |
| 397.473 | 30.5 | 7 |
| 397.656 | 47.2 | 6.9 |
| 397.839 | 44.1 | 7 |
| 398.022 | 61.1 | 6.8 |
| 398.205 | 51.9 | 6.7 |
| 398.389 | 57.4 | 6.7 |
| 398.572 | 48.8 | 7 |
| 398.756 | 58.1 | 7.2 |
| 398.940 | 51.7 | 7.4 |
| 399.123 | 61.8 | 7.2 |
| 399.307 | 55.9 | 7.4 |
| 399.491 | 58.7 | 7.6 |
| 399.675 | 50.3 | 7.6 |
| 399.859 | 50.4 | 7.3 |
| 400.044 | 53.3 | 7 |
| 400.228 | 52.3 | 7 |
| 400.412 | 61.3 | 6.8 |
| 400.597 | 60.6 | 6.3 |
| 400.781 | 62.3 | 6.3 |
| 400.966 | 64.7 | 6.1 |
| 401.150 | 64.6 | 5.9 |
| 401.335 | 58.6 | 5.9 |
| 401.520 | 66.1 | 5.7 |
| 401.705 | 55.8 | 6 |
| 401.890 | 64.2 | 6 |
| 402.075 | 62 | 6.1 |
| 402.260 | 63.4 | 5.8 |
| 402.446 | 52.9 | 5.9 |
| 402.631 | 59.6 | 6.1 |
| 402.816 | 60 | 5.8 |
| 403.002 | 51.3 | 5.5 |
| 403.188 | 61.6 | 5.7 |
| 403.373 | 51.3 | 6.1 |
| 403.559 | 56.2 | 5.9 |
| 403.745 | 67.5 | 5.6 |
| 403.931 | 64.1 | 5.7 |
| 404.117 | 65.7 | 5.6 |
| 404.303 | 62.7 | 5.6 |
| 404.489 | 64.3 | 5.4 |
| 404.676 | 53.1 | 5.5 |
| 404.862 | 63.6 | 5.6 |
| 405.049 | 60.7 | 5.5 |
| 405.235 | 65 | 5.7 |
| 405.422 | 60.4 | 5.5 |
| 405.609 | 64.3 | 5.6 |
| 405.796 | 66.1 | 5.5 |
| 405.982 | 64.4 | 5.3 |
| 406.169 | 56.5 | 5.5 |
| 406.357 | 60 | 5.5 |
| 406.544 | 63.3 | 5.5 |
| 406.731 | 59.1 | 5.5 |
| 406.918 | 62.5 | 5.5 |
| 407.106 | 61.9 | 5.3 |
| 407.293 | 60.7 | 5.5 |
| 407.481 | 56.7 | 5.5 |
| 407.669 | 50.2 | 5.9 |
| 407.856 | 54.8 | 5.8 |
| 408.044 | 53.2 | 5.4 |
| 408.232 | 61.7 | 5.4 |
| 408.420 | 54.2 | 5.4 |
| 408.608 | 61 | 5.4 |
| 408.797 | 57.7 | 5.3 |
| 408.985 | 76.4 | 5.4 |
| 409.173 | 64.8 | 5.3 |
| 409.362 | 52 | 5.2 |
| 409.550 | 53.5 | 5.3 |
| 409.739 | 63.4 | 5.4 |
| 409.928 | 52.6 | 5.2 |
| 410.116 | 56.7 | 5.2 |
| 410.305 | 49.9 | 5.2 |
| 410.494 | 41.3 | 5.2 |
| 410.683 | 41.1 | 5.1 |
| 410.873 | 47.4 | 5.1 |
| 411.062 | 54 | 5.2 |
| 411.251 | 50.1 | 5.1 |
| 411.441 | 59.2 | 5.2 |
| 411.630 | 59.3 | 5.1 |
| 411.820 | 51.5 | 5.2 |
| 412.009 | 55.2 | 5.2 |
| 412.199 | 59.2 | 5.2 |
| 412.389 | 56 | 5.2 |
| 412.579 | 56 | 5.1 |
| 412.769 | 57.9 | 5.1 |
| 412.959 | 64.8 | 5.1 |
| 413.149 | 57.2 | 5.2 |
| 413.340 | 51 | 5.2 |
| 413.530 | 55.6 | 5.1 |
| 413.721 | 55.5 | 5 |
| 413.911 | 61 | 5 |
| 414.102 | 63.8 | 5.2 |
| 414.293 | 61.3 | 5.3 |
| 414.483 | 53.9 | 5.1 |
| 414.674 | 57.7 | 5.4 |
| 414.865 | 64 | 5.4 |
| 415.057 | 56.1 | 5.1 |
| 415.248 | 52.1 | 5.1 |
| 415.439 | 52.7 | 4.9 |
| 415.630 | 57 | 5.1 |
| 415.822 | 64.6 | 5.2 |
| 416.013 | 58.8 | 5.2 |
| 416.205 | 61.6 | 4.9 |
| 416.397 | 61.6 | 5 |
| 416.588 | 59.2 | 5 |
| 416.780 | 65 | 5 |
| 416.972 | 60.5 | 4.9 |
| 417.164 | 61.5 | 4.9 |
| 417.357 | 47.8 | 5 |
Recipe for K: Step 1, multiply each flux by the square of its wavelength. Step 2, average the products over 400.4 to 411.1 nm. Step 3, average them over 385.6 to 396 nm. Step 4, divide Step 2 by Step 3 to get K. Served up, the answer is 1.29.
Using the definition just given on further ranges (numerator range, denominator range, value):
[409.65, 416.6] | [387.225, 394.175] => 1.30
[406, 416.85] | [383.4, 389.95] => 1.37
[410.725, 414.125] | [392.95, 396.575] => 1.34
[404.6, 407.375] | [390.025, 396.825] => 1.36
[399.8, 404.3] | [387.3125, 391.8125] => 1.25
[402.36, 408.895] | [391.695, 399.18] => 1.34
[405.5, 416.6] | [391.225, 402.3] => 1.21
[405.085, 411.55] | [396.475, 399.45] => 1.29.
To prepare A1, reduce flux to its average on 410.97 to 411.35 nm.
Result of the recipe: 52.1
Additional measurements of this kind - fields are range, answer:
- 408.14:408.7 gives 59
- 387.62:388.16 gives 46.6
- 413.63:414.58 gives 59.2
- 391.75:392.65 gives 53.7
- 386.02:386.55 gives 56.2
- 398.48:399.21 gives 55.1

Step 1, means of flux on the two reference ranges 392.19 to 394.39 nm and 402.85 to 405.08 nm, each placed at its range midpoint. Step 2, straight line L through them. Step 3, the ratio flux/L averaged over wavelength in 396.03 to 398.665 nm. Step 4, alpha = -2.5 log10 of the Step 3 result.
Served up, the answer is 0.16 mag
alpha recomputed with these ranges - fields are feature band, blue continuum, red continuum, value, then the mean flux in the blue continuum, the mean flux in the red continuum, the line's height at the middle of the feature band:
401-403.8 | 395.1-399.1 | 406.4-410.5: -0.17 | 45.3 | 58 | 51.2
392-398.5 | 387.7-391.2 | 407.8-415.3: 0.11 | 47.9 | 56.4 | 50.1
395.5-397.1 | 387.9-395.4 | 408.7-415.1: 0.27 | 49.1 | 56.4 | 50.7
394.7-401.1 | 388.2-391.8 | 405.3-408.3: 0.10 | 50.7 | 59.8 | 54.9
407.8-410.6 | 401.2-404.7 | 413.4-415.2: 0.04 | 60.2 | 58.4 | 59.2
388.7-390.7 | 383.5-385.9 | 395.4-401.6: -0.01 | 44.9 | 50.3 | 46.9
